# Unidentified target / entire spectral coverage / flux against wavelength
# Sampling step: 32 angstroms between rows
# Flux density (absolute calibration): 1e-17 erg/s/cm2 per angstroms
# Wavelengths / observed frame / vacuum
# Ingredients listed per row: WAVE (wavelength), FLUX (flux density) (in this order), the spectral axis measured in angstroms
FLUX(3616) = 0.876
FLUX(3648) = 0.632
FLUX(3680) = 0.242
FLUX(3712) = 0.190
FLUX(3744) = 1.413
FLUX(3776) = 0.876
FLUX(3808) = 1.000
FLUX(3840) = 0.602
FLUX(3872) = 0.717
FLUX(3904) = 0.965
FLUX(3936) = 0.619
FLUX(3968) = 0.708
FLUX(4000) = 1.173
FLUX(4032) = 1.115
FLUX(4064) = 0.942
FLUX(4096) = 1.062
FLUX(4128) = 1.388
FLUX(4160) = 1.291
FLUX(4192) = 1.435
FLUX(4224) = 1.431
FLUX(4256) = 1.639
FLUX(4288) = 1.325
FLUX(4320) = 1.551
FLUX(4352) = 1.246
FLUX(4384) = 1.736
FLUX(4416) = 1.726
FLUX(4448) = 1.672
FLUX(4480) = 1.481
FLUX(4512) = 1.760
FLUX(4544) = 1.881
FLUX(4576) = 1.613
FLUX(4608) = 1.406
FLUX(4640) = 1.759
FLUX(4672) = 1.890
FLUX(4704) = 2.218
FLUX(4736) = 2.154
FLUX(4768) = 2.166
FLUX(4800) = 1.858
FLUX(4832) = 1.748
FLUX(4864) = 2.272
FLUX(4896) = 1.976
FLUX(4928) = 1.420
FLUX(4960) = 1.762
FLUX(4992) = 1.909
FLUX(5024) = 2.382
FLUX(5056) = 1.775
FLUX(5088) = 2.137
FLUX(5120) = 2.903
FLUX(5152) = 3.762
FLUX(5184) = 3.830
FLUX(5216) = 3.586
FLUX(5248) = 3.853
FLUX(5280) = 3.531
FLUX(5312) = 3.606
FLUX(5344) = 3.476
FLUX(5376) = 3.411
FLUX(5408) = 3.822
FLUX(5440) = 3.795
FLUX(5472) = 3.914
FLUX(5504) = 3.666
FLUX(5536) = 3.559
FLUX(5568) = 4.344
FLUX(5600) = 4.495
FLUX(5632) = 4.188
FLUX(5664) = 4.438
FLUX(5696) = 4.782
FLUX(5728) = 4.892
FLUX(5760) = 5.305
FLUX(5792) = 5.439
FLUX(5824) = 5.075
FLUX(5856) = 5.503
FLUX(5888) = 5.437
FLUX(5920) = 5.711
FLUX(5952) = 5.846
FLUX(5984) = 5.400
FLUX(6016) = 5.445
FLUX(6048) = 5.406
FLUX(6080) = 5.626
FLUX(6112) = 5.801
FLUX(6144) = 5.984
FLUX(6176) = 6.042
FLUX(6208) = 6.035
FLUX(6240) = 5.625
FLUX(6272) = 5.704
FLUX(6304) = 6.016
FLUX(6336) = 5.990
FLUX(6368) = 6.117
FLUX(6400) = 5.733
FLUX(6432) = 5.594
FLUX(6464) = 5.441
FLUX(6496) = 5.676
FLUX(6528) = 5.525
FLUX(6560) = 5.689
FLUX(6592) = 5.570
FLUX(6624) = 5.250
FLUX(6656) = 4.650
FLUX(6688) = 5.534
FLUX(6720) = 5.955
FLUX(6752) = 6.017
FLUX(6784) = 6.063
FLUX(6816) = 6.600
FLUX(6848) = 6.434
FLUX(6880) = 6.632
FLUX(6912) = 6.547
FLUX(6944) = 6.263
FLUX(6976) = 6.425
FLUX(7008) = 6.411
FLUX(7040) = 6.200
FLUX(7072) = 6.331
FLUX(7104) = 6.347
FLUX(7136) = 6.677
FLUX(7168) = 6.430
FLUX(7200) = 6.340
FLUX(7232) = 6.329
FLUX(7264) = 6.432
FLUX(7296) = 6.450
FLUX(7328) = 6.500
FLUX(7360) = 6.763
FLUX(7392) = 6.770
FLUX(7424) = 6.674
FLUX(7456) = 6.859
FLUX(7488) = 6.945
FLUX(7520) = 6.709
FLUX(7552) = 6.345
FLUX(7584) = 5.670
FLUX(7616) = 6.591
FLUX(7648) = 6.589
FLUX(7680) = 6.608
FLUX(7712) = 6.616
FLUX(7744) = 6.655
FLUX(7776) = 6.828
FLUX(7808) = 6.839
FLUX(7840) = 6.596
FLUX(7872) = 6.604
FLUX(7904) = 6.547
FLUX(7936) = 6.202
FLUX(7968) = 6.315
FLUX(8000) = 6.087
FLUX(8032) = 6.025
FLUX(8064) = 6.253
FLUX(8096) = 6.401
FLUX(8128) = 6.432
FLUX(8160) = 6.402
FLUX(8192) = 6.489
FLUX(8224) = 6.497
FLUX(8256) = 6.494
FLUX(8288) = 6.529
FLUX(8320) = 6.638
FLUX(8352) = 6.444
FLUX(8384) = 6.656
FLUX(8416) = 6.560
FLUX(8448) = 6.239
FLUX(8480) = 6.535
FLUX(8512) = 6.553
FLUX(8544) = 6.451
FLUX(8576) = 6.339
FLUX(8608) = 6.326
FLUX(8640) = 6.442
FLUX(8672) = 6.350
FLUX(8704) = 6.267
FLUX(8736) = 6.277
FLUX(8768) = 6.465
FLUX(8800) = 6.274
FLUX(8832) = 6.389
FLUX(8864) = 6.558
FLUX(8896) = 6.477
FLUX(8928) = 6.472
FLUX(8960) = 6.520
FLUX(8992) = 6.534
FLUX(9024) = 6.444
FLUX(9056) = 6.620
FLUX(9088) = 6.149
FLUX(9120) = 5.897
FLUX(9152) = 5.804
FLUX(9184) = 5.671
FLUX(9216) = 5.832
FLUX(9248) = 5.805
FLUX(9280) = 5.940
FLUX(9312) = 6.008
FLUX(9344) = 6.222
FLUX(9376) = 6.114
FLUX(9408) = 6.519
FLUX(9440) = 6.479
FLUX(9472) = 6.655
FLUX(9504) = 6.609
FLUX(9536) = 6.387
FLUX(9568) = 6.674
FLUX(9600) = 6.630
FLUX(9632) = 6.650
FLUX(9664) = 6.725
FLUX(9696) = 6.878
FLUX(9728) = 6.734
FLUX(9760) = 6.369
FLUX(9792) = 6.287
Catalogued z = 0.29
